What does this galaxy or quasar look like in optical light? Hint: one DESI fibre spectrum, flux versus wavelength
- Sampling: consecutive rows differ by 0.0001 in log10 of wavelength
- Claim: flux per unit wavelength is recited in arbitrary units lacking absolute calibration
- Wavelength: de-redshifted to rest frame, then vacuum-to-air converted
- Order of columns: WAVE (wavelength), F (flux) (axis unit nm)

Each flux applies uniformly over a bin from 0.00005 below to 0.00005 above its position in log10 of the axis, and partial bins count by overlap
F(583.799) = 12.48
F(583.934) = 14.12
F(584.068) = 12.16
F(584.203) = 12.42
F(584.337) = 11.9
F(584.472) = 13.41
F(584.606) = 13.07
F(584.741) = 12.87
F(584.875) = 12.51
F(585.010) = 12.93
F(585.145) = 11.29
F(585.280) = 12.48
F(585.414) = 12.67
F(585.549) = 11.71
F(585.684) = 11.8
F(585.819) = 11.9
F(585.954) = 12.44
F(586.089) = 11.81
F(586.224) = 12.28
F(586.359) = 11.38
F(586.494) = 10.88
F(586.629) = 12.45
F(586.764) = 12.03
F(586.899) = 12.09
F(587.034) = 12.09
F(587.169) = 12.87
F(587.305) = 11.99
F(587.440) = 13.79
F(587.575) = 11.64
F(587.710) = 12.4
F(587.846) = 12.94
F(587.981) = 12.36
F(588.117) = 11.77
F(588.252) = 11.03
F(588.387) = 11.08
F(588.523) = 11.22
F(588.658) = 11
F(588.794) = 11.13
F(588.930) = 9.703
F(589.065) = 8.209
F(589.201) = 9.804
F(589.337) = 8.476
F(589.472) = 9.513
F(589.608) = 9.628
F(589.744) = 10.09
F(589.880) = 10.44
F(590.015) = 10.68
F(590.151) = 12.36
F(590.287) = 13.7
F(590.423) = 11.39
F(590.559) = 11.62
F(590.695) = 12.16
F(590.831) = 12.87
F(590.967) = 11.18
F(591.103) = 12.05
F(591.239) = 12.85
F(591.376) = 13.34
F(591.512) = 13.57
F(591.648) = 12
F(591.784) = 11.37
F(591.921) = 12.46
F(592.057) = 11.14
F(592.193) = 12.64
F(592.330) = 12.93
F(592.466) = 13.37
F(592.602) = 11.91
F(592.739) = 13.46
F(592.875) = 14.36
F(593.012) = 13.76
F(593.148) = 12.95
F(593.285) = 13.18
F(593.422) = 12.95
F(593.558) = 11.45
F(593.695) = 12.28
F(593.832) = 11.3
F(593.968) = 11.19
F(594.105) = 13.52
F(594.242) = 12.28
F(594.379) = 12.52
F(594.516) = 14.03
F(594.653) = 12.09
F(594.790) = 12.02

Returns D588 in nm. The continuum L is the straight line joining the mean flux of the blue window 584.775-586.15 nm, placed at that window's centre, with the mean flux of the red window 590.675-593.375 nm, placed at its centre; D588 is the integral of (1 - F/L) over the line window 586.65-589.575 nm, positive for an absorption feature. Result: 0.256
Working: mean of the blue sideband 12.2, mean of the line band 11.3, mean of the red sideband 12.7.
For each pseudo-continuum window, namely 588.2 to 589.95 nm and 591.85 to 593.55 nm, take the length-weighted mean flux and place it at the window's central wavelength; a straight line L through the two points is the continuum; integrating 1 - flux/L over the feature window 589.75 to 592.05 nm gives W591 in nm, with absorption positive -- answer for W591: -0.112 nm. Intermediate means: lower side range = 10.1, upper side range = 12.9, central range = 12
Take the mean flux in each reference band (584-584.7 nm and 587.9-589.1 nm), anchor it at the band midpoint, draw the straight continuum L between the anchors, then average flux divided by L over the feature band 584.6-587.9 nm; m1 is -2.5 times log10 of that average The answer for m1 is -0.036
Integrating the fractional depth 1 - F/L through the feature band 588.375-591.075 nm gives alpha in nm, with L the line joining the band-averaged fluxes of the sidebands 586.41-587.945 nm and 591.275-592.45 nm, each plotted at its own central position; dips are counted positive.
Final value 0.34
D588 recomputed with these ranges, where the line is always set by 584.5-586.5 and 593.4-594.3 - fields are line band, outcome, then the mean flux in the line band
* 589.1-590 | 0.18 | 9.67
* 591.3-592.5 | -0.04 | 12.5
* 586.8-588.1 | -0.03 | 12.4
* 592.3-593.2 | -0.09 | 13.3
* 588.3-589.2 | 0.13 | 10.4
